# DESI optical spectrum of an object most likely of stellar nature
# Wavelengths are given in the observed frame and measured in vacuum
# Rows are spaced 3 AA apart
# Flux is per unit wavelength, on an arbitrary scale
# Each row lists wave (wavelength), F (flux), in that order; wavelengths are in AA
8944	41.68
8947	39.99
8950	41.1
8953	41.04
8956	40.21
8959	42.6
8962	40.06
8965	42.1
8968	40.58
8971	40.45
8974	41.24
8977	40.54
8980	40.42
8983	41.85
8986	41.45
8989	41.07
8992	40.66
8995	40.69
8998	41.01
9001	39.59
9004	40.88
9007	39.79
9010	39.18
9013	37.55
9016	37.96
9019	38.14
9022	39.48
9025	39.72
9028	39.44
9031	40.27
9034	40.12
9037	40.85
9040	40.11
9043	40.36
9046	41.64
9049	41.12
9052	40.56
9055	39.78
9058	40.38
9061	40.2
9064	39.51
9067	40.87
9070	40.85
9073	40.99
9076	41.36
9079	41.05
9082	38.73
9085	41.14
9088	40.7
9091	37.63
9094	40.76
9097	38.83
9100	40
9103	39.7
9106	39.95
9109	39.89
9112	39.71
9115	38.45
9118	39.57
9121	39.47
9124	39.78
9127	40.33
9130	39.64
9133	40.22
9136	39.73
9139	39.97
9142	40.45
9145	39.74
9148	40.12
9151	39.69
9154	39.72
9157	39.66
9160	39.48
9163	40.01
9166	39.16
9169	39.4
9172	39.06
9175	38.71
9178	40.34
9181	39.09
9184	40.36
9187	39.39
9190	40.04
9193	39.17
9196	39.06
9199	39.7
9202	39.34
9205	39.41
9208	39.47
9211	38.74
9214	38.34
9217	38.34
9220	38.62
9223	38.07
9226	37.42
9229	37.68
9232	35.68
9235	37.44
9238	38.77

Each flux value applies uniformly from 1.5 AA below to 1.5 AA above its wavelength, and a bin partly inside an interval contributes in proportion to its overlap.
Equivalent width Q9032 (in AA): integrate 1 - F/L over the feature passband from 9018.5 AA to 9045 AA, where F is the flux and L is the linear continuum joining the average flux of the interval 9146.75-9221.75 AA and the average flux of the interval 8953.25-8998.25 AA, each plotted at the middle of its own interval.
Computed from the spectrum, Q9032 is 0.4 AA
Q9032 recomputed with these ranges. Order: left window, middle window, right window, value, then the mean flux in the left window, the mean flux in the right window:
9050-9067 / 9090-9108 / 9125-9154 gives 0.2 AA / 40.2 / 40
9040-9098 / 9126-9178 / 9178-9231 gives -0.3 AA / 40.3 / 39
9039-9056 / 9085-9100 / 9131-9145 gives 0.2 AA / 40.6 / 40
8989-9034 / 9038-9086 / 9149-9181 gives -1.1 AA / 39.7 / 39.5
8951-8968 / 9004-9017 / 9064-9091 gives 0.6 AA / 41.1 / 40.5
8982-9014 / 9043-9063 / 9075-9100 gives -0.2 AA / 40.4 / 40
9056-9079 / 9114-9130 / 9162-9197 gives 0.2 AA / 40.6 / 39.5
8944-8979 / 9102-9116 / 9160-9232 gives 0.1 AA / 40.9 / 39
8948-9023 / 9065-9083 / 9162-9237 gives -0.4 AA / 40.4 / 38.9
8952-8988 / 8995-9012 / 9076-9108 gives 0.3 AA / 41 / 39.9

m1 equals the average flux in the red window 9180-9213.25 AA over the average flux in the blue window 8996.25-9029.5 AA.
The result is 1.00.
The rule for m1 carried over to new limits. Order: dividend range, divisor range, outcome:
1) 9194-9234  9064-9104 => 0.96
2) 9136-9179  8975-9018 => 0.99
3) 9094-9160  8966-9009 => 0.98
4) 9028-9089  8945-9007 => 0.99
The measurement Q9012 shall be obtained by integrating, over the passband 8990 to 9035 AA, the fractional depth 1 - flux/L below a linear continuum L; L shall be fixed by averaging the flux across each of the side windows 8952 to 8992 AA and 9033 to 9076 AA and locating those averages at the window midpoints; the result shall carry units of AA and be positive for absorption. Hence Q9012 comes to 1.3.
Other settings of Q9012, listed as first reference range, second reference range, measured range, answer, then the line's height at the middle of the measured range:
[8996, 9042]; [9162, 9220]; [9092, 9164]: -0.64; 39.4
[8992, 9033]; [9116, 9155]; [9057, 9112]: -0.54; 39.7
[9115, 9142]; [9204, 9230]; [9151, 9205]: -0.65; 39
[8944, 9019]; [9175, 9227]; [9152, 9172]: -0.09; 39.4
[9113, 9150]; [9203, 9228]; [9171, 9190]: -0.23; 39.1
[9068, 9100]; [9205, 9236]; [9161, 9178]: -0.22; 38.9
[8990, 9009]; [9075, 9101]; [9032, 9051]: -0.22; 40.2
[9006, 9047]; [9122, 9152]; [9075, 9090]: -0.26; 39.8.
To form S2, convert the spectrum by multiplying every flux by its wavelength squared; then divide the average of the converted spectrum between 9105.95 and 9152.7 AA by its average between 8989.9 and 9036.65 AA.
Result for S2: 1.03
